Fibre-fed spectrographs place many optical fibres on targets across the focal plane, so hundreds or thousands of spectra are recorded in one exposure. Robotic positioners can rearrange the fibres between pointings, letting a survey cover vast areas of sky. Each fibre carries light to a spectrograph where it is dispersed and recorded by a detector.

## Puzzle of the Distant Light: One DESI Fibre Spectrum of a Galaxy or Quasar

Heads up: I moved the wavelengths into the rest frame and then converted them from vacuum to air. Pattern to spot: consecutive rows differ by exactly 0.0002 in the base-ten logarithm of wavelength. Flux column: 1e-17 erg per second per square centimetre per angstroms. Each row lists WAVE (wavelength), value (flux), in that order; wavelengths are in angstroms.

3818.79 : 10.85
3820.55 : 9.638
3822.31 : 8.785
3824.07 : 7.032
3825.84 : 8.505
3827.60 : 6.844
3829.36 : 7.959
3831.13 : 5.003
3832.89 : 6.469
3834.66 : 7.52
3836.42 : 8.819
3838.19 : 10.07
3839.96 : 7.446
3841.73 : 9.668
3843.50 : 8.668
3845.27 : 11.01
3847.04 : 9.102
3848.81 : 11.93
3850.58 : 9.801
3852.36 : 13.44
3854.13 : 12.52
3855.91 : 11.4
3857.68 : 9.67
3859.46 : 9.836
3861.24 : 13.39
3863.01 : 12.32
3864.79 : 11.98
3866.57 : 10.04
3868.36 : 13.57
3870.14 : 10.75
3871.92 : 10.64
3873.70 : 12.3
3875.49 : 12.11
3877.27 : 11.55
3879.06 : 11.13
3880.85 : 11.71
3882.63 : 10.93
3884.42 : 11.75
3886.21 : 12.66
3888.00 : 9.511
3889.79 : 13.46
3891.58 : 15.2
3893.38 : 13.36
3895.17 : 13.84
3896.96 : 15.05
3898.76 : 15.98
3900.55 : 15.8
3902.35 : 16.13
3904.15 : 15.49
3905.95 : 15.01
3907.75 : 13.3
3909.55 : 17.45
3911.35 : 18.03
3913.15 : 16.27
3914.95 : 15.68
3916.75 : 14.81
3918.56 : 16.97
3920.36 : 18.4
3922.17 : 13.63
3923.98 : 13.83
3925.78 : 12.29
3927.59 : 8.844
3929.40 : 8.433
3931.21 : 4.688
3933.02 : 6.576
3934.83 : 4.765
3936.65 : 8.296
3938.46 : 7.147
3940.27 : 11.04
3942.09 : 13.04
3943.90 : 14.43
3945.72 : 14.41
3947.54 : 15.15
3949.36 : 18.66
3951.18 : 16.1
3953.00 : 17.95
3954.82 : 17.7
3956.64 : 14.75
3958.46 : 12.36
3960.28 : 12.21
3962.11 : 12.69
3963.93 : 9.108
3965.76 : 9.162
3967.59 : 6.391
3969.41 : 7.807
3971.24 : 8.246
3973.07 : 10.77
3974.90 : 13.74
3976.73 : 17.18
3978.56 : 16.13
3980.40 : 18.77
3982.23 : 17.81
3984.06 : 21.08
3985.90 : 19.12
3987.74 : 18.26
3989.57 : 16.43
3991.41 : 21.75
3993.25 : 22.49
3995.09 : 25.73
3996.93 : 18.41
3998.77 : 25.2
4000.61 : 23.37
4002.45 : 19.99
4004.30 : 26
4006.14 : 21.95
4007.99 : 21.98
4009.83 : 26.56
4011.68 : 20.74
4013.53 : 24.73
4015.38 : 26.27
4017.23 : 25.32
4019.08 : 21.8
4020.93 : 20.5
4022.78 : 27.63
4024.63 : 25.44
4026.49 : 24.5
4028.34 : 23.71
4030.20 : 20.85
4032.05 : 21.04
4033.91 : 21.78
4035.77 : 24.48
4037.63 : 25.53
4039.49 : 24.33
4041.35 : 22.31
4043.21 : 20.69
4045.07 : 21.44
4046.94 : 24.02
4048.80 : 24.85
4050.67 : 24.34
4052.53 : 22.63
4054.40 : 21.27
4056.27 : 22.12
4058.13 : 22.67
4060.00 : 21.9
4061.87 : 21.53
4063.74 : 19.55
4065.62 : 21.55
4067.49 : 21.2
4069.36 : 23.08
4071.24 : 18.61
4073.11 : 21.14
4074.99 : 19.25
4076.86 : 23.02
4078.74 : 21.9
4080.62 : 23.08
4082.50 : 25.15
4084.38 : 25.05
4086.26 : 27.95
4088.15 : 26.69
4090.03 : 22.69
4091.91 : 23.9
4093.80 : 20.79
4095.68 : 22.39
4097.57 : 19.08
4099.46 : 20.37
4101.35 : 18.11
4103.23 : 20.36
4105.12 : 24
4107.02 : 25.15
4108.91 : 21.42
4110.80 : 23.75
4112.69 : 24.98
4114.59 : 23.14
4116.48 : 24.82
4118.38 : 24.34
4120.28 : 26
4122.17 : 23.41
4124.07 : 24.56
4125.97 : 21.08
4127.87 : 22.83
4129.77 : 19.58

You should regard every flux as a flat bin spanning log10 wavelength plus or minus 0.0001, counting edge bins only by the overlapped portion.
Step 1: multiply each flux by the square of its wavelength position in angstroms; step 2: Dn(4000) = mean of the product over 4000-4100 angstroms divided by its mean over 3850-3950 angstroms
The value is 1.9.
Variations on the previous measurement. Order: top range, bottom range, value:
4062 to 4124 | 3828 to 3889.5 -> 2.43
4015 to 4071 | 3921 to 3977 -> 2.06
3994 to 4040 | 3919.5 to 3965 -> 1.99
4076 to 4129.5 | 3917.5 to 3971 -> 2.10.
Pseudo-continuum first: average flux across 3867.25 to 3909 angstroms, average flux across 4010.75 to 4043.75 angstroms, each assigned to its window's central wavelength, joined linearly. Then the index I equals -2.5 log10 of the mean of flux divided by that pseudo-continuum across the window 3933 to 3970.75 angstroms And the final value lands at 0.43 mag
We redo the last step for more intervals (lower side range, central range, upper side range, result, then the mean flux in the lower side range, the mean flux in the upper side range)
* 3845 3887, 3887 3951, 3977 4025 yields 0.155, 11.5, 22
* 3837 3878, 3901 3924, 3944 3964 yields -0.198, 11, 14.9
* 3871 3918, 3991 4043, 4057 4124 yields -0.205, 13.8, 22.7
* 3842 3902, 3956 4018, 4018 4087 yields 0.063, 12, 22.7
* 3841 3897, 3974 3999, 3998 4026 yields 0.129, 11.7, 23.8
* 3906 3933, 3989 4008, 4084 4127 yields -0.250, 13.6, 23.2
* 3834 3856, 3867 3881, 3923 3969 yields -0.112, 10.1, 11.6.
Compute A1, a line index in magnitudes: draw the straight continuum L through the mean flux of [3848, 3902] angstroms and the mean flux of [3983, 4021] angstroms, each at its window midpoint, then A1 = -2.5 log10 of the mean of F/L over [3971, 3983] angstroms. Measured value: 0.33 mag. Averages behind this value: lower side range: 12.3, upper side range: 22.3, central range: 15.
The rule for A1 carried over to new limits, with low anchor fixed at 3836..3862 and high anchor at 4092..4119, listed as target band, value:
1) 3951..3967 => 0.168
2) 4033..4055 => -0.187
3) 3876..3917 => -0.110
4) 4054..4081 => -0.043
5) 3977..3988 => -0.111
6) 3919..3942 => 0.369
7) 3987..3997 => -0.209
